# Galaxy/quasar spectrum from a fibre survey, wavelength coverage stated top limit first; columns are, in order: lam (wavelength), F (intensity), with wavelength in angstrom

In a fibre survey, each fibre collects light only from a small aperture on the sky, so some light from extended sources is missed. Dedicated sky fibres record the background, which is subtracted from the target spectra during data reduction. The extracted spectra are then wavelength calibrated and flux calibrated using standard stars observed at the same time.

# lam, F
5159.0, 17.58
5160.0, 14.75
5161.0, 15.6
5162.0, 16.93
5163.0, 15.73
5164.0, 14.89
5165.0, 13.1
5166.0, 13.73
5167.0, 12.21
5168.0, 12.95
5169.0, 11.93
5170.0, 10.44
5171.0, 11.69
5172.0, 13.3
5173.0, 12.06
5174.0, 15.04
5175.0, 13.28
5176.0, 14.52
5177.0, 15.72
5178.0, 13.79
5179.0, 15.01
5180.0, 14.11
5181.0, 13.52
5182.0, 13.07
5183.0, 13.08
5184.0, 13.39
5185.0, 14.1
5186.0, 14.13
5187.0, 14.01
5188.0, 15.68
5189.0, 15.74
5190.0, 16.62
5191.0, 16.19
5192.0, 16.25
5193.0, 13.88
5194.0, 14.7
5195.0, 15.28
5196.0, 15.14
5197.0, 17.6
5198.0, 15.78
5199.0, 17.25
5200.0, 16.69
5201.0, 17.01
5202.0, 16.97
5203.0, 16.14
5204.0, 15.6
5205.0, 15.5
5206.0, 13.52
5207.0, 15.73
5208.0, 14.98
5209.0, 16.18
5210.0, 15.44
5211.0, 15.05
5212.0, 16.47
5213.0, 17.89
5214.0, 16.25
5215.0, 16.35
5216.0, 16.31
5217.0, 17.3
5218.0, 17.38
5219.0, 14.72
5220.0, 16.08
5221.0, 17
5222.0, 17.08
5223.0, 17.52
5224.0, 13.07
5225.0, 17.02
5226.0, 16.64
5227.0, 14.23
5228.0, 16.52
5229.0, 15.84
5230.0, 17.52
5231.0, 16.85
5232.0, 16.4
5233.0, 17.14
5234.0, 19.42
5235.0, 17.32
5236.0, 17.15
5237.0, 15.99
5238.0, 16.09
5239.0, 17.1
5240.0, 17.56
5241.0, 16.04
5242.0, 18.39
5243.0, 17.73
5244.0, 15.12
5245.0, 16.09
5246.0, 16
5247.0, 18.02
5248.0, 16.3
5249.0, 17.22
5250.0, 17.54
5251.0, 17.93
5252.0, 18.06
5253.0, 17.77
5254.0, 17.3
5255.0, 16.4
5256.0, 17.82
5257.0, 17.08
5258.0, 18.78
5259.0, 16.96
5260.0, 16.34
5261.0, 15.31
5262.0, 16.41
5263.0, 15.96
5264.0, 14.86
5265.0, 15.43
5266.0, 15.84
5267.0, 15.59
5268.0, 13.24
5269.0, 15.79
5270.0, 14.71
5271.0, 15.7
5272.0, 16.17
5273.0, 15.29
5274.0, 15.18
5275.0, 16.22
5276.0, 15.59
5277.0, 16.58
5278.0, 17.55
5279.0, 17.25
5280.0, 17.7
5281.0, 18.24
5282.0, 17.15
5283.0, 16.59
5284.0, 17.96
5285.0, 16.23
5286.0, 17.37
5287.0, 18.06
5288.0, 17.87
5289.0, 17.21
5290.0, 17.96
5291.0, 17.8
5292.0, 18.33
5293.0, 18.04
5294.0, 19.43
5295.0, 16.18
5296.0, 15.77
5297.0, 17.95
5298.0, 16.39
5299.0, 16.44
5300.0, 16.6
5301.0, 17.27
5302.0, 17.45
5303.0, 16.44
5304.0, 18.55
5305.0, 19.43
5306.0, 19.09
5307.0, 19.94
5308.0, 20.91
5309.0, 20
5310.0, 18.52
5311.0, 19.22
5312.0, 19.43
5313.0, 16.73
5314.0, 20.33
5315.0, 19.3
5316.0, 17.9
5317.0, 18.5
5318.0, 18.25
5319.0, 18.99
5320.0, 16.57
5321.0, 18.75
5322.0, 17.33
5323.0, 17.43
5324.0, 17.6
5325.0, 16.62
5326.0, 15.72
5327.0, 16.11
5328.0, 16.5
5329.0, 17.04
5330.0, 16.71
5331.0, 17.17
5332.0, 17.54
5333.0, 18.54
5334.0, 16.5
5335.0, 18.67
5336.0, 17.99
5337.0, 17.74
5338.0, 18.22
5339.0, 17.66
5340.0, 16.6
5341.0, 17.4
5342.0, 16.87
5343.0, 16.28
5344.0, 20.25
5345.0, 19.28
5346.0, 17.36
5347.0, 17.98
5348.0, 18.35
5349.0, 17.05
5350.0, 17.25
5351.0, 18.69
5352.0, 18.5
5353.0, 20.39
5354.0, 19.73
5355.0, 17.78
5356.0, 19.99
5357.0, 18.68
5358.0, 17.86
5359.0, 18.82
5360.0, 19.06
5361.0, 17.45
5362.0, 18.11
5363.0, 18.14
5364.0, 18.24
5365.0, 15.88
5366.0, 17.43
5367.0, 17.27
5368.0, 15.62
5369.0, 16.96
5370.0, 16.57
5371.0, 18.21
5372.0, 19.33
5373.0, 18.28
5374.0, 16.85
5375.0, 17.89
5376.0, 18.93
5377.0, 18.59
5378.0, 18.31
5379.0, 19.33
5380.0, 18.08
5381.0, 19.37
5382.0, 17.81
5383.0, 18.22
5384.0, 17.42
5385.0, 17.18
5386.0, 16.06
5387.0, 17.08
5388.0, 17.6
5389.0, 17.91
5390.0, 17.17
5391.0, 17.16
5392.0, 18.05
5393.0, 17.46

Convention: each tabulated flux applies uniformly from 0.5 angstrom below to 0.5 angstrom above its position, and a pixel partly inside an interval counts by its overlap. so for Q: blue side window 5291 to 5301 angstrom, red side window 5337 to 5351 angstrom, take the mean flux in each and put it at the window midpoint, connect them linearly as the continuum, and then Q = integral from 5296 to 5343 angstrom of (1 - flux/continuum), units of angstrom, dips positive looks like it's -0.8 angstrom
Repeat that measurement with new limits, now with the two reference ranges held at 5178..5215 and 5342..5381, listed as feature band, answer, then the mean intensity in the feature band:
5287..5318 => -1.84 angstrom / 18.2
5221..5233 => -0.32 angstrom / 16.3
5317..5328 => 0.08 angstrom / 17.4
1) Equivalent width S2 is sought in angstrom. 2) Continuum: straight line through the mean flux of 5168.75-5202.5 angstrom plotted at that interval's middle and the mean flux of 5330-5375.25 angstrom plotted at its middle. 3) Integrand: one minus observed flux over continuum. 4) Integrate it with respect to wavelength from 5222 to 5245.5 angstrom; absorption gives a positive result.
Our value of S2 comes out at -1.6 angstrom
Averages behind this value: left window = 14.6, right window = 17.9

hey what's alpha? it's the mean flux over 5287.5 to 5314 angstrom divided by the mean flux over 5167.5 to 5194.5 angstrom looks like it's 1.29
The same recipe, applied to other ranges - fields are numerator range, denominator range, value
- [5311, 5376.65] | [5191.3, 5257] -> 1.09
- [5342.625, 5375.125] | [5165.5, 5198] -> 1.28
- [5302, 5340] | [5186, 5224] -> 1.13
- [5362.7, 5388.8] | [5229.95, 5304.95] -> 1.05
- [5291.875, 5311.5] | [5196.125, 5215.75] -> 1.12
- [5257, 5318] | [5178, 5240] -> 1.09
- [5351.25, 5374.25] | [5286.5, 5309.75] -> 1.01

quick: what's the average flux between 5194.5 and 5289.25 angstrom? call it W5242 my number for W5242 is 16.5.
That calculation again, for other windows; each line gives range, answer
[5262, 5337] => 17.3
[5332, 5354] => 18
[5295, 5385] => 17.9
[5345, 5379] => 18.1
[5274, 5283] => 16.9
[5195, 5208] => 16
